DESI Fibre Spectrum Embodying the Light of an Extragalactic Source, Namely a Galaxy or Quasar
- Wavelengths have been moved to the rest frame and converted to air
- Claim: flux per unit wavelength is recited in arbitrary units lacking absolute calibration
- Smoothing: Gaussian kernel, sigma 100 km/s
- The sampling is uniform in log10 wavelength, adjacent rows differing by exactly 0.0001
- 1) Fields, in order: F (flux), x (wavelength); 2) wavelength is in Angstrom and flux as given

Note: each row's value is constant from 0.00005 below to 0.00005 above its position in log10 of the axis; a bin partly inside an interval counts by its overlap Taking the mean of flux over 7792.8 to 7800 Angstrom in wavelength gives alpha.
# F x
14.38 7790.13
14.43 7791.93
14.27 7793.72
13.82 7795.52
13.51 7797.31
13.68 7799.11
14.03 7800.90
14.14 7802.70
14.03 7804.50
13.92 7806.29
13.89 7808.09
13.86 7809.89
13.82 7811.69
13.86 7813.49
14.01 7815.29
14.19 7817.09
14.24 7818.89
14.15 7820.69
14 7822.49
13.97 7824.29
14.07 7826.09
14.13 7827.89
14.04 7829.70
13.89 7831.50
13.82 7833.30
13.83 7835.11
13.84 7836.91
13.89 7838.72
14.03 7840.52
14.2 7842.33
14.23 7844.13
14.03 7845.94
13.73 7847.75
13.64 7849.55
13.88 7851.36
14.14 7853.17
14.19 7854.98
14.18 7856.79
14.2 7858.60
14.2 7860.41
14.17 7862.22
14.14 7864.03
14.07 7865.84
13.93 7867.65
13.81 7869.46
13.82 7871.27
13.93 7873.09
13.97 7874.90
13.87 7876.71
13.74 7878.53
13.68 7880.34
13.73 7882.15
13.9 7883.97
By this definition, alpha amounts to 13.8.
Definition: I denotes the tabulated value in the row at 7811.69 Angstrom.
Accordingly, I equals 13.82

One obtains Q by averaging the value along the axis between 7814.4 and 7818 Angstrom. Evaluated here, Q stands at 14.1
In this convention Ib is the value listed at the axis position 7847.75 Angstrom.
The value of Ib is 13.73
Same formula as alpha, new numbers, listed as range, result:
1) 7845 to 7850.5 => 13.8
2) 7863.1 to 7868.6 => 14.1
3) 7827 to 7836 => 13.9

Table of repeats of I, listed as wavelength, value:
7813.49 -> 13.86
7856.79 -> 14.18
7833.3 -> 13.82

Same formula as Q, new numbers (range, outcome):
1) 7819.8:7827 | 14.1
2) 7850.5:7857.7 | 14.1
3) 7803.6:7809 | 14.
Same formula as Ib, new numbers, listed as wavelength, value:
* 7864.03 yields 14.14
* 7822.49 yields 14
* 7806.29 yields 13.92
